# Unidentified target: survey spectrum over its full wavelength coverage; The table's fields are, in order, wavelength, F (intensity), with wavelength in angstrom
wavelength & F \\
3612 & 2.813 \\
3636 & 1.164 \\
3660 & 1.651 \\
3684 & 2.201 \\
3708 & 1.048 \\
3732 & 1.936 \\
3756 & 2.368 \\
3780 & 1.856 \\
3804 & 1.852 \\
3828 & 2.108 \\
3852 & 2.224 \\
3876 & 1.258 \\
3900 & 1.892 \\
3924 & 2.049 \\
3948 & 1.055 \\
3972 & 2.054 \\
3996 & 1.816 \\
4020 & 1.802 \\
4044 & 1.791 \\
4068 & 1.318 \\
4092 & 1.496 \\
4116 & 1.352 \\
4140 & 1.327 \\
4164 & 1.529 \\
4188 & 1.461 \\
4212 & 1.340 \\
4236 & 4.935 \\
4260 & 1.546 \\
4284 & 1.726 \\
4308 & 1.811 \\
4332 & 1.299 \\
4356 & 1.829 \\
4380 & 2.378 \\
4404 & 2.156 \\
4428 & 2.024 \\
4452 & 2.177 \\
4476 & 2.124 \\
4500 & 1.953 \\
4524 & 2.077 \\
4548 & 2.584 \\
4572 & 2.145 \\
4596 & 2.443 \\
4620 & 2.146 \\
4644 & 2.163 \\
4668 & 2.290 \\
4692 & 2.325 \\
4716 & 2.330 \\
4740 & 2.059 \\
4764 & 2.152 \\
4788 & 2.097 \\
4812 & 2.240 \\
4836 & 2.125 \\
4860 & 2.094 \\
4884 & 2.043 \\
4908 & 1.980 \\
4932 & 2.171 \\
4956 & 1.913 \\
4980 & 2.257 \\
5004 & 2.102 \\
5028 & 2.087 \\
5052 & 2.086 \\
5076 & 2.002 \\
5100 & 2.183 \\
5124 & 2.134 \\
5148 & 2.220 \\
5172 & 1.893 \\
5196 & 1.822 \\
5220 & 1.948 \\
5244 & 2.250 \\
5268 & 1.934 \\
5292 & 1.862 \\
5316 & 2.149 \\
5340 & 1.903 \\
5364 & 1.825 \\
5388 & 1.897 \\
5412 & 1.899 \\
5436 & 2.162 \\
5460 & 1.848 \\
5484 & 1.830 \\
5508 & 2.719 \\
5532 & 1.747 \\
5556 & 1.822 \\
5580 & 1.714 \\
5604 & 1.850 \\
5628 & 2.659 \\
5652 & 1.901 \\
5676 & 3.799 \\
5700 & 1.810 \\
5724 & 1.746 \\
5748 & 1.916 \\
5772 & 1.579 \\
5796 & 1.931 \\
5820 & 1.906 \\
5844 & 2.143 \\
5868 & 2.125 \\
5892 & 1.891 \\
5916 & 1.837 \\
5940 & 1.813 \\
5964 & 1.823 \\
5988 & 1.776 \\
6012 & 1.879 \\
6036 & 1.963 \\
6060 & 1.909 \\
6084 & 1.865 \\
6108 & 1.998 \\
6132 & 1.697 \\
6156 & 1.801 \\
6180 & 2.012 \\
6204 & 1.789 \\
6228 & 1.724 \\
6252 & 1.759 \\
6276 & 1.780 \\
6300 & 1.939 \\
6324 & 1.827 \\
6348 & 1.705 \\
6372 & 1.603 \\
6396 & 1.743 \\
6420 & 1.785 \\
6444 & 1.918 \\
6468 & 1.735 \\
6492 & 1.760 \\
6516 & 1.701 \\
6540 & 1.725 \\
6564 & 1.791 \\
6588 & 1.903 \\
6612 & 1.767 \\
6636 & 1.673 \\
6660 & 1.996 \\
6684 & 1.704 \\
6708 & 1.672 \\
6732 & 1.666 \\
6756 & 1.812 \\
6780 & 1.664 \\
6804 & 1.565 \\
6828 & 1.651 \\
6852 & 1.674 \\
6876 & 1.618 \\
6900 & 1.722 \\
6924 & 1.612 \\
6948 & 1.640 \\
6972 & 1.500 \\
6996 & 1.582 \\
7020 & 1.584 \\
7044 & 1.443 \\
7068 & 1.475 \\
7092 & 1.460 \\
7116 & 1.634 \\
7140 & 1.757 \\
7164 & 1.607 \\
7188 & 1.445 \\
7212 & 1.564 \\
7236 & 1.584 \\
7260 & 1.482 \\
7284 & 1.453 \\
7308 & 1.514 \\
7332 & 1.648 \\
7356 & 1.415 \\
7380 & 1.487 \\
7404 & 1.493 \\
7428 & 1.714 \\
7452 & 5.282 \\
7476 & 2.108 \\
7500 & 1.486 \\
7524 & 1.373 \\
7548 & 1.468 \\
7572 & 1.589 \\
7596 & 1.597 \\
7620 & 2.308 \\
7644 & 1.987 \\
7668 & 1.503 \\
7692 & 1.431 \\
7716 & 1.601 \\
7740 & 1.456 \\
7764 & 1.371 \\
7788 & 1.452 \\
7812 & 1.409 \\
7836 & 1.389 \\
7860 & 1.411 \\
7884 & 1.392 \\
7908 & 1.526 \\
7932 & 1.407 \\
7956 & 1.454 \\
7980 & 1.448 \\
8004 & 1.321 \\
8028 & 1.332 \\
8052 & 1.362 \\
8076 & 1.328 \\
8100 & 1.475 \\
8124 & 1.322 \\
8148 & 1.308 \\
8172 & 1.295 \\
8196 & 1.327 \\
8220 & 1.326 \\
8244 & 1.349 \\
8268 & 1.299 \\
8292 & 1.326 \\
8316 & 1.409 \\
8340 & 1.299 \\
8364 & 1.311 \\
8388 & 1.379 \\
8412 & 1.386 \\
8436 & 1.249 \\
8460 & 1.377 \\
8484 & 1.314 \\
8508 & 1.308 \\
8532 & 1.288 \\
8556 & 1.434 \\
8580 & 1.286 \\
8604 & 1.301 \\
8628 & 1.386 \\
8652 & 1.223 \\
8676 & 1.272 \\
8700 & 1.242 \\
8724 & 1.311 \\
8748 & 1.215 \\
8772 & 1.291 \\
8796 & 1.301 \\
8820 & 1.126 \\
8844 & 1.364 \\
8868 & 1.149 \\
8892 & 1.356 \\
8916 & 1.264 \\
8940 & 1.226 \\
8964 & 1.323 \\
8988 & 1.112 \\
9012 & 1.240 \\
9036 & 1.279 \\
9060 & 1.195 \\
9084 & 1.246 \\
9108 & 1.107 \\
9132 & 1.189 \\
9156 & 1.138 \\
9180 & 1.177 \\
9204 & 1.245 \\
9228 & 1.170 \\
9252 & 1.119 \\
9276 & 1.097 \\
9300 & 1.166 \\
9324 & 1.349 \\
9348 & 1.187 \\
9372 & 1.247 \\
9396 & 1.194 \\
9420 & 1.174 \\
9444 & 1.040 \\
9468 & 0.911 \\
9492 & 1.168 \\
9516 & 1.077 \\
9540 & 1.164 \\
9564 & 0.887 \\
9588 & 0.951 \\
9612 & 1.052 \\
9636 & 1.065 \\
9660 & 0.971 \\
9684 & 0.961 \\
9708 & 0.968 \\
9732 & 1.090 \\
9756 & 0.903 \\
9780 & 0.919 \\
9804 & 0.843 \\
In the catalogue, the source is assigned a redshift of 0.13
